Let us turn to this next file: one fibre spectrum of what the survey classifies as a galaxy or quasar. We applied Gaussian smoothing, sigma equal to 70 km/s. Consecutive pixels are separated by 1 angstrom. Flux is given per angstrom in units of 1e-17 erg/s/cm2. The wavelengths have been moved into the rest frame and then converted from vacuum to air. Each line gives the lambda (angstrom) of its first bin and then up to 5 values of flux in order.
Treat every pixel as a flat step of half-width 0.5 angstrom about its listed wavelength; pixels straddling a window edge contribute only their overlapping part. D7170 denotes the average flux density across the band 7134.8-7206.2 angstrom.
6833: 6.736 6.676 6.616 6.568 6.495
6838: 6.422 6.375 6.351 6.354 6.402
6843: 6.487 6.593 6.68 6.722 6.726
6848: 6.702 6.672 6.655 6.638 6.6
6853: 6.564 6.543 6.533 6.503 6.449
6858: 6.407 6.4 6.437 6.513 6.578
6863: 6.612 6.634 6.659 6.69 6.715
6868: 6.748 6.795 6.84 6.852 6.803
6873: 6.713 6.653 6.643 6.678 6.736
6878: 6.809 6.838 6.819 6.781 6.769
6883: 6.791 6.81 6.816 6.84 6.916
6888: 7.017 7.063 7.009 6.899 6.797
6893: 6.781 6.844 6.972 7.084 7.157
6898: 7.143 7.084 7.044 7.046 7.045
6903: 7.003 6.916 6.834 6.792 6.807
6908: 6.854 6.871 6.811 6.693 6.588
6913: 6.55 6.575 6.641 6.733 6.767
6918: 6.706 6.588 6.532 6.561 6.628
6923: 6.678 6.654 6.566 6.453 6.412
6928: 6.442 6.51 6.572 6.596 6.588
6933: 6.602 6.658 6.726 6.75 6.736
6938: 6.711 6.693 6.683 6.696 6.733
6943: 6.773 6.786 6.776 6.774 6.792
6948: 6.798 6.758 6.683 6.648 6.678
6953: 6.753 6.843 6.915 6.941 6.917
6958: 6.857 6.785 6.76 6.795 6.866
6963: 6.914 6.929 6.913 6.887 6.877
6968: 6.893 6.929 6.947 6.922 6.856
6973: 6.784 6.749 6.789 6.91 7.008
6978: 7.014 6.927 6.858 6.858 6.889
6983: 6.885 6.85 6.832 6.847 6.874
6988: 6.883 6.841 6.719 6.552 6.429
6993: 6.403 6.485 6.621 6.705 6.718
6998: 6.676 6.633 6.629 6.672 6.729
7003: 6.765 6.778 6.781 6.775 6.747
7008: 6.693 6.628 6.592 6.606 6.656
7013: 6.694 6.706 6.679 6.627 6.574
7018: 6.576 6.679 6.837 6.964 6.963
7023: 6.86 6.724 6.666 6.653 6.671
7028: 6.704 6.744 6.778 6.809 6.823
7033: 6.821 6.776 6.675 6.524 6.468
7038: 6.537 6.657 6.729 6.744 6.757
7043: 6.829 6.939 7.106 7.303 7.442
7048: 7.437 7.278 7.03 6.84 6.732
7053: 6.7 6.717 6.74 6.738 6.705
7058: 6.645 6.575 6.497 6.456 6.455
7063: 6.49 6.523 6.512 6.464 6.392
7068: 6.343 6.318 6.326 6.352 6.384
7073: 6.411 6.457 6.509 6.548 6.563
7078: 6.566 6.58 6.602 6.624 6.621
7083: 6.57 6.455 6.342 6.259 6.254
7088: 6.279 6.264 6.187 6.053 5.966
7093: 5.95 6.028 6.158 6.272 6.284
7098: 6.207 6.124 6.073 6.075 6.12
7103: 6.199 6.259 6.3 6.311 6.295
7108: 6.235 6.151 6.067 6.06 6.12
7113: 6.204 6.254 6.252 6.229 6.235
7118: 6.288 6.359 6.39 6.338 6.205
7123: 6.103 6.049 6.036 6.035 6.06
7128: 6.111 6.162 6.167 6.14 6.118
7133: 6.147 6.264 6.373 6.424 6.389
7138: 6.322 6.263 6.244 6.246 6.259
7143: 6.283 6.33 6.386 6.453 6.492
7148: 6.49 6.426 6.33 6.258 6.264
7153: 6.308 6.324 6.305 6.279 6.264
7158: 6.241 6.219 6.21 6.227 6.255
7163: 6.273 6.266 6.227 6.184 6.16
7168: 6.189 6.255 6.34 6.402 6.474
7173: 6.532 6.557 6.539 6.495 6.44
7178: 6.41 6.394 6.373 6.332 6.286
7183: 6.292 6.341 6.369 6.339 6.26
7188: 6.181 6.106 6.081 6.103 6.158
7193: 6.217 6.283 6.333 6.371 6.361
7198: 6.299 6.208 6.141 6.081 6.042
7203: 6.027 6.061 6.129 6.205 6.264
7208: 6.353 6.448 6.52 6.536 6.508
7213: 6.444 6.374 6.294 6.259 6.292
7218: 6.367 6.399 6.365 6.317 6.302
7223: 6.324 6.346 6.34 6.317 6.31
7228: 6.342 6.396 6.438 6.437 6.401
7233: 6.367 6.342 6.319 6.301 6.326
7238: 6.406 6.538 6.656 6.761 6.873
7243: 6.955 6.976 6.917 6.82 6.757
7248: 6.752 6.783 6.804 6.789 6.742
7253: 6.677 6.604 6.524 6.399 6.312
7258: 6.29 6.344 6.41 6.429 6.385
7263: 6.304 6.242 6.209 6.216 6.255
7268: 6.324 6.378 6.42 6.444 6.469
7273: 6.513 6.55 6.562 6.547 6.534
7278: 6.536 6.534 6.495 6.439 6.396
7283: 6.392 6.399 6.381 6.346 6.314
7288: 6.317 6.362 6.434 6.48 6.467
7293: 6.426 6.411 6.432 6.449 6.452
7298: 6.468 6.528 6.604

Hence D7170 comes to 6.29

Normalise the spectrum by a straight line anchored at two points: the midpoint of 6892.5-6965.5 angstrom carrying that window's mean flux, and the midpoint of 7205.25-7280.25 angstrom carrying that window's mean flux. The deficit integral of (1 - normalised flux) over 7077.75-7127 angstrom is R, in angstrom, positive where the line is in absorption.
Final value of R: 2.7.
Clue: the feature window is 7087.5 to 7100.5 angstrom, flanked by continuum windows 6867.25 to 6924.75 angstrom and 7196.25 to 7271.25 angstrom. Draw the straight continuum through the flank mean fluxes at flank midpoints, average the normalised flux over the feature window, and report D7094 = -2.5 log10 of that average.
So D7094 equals 0.075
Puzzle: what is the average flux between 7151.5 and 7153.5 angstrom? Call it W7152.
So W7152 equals 6.29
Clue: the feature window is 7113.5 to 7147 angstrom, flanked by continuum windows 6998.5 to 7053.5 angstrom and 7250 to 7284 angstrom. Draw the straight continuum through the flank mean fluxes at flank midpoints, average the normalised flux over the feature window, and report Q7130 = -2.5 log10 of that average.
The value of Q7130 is 0.07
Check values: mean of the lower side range 6.78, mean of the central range 6.24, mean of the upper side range 6.45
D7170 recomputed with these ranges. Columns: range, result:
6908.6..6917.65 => 6.69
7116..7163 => 6.26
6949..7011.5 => 6.78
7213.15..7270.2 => 6.47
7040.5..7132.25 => 6.41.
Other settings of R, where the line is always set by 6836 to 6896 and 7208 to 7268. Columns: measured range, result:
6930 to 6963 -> -0.57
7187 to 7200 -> 0.54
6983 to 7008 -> -0.38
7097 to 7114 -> 0.95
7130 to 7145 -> 0.59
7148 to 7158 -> 0.32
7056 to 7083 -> 0.26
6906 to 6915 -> -0.08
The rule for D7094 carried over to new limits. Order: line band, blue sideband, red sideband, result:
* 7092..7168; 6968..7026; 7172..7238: 0.04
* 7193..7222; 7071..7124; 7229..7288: 0.02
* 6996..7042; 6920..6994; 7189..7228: -0.01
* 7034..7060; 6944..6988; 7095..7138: -0.05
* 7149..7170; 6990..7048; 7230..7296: 0.06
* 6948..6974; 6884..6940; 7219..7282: -0.02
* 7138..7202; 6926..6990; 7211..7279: 0.04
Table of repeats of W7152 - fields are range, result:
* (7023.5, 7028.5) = 6.68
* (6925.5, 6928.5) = 6.44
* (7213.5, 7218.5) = 6.32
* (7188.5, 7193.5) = 6.13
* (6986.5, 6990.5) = 6.83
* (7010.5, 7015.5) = 6.67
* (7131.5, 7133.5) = 6.13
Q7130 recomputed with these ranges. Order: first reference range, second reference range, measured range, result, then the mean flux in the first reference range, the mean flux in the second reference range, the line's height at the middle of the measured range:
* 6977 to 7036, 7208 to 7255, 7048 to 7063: -0.01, 6.73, 6.51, 6.69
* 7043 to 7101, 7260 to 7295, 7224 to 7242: 0.00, 6.52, 6.41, 6.43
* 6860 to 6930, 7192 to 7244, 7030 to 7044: -0.02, 6.77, 6.36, 6.59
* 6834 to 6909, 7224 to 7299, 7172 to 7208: 0.04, 6.73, 6.48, 6.52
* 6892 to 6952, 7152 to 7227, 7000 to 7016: -0.02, 6.74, 6.3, 6.6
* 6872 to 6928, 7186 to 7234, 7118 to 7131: 0.04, 6.79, 6.29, 6.43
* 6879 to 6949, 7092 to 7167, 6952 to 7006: -0.03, 6.77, 6.23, 6.61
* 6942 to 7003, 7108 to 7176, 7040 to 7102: -0.01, 6.79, 6.27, 6.49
